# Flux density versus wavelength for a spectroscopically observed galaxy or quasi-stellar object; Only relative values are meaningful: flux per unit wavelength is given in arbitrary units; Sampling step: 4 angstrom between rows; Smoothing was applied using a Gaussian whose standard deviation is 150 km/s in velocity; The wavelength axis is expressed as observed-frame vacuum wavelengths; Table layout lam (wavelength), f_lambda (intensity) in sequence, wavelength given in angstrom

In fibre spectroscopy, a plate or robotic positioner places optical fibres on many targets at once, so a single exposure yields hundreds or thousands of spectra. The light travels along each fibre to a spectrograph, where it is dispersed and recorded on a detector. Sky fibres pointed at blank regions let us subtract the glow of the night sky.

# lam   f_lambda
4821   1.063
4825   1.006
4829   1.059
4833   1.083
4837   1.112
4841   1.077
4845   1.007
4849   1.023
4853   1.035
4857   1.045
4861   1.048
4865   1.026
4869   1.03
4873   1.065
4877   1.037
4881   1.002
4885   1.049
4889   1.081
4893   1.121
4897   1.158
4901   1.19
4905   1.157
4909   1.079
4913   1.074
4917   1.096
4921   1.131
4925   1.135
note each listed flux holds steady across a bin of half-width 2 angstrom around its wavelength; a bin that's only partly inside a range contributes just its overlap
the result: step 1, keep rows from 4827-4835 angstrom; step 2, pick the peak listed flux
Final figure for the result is 1.083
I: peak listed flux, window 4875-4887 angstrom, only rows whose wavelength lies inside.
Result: 1.049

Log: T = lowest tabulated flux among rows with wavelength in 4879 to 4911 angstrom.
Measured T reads 1.002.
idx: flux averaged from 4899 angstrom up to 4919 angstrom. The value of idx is 1.12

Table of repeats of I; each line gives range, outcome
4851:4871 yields 1.048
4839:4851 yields 1.077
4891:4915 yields 1.19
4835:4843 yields 1.112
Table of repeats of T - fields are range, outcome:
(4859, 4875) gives 1.026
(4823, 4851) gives 1.006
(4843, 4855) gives 1.007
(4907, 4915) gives 1.074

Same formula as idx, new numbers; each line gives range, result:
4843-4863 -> 1.03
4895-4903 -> 1.17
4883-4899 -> 1.1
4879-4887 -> 1.03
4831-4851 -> 1.06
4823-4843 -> 1.07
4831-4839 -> 1.1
